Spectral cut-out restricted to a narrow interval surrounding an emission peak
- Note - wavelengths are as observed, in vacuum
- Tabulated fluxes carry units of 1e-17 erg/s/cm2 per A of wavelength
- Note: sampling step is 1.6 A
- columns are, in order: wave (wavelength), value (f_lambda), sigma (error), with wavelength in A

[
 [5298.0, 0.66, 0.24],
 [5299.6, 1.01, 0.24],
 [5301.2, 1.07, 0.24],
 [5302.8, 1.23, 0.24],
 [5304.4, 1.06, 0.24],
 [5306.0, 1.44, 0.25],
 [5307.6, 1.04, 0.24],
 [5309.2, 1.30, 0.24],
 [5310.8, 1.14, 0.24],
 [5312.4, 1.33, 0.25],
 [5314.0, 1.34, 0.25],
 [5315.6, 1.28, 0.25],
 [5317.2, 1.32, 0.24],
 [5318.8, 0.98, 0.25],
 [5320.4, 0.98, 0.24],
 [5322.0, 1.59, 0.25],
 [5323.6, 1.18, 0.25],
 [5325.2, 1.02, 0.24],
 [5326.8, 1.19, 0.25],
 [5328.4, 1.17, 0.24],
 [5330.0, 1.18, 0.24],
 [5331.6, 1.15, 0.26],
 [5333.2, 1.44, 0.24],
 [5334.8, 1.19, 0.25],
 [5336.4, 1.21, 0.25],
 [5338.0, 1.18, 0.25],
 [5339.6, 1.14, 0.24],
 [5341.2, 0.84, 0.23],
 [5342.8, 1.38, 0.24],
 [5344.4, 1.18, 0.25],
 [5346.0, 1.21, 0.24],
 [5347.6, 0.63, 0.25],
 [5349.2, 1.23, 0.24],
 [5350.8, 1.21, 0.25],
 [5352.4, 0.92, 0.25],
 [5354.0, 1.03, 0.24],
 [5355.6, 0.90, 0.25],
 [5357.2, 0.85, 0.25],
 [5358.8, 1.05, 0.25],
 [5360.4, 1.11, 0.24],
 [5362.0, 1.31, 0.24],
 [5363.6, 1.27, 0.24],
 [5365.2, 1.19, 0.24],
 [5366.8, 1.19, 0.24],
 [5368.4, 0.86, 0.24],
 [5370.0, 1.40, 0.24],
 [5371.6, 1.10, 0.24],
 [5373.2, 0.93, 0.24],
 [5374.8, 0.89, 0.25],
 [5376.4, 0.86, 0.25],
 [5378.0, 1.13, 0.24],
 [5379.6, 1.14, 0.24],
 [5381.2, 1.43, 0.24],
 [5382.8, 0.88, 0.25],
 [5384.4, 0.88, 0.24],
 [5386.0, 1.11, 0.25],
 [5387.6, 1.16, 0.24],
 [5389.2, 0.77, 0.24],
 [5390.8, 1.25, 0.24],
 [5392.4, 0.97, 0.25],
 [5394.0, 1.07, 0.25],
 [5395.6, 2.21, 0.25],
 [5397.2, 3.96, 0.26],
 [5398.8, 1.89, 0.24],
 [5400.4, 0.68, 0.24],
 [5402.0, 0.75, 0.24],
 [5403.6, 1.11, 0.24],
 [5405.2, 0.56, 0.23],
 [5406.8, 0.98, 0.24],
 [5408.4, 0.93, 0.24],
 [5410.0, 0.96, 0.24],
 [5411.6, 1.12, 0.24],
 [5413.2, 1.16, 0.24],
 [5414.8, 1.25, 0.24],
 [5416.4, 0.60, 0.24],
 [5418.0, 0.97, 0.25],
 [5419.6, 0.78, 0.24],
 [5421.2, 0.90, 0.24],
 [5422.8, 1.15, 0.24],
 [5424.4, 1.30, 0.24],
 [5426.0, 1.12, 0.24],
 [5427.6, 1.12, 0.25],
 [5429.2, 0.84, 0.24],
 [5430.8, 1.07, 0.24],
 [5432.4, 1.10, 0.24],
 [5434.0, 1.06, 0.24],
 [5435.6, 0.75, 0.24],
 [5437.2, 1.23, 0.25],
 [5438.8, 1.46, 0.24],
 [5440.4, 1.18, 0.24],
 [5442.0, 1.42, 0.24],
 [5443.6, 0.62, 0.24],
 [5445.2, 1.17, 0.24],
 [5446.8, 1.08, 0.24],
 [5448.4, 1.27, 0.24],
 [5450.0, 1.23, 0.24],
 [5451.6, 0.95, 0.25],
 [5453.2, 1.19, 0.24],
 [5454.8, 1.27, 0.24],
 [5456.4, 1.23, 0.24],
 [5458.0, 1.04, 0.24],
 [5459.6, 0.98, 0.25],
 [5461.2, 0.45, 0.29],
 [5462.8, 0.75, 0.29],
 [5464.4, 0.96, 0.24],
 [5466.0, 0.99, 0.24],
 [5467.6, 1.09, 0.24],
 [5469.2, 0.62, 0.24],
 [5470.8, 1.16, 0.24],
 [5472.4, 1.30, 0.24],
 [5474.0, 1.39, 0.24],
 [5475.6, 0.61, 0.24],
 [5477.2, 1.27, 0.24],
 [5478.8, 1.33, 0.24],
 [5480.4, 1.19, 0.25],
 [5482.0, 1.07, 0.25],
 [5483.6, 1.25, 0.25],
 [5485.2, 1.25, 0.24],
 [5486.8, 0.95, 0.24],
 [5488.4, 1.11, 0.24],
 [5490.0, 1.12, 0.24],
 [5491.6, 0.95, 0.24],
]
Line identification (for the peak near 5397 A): H-beta 4861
